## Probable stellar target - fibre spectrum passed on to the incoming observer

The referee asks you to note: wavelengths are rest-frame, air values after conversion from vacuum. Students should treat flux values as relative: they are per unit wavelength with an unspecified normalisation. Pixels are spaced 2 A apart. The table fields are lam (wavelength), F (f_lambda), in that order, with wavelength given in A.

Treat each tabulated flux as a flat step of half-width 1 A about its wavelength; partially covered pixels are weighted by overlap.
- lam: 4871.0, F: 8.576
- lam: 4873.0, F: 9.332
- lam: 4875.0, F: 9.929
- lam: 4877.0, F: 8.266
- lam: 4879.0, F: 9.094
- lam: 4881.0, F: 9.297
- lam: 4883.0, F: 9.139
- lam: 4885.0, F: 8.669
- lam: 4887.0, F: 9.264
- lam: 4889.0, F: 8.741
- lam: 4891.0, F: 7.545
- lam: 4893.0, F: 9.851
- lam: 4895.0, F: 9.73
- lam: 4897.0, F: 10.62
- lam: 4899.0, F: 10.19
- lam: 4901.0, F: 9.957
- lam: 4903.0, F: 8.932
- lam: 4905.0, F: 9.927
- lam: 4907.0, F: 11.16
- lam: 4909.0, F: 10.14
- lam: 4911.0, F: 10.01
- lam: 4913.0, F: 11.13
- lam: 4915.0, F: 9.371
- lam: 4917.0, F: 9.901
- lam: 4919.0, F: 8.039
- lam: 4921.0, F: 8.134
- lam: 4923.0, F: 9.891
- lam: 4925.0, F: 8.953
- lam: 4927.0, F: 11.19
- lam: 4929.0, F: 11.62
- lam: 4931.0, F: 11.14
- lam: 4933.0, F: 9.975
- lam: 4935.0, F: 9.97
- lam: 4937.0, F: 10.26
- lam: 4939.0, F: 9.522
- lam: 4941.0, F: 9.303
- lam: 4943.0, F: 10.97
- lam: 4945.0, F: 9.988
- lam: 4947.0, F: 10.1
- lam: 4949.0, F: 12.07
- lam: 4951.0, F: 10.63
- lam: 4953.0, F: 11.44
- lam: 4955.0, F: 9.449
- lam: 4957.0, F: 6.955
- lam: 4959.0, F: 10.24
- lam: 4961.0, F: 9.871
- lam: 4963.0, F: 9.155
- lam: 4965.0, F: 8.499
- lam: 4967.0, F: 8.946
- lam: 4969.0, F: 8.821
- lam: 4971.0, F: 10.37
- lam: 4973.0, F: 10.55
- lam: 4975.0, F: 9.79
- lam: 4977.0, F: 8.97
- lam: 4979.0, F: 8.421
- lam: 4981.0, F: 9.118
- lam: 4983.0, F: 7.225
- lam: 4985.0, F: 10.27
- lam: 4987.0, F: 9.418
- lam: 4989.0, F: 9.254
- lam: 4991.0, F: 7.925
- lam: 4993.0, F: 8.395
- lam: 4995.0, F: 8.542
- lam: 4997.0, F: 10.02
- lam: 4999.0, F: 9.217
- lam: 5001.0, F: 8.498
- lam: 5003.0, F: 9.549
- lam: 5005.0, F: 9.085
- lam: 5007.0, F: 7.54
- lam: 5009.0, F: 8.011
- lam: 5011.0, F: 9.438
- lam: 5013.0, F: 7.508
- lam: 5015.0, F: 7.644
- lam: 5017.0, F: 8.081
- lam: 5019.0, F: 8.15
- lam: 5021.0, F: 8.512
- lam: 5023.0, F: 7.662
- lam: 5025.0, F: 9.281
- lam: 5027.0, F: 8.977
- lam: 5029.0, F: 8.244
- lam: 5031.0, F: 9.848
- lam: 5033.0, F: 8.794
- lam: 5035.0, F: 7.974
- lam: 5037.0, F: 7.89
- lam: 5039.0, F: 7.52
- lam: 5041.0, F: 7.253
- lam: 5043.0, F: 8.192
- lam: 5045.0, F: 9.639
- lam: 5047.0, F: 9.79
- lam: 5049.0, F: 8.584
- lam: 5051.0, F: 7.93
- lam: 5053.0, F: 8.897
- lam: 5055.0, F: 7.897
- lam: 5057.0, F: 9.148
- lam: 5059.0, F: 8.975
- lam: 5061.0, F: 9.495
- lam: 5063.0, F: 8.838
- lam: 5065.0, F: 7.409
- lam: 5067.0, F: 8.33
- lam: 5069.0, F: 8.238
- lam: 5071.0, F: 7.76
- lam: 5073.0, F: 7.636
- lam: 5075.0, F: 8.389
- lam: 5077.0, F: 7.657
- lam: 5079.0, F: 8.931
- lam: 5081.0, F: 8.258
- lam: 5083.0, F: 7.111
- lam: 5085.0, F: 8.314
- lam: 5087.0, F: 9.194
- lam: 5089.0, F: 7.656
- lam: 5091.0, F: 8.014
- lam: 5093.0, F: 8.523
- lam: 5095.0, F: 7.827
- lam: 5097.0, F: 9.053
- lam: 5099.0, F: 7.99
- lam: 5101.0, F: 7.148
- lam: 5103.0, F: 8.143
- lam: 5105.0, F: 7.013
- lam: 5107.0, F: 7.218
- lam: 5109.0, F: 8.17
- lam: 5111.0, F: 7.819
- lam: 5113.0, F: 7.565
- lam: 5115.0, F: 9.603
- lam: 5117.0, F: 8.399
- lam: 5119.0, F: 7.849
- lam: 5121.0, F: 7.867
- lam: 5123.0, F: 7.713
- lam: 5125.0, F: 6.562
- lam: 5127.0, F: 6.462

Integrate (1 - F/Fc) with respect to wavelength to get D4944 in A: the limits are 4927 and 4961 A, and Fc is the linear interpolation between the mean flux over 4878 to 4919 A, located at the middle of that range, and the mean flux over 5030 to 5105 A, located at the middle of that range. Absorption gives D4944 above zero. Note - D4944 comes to -3.65 A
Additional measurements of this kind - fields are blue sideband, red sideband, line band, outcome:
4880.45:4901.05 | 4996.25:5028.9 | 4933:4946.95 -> -1.53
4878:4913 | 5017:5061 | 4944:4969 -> -1.62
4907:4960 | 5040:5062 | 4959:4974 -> 0.24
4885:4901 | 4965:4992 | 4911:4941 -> -1.98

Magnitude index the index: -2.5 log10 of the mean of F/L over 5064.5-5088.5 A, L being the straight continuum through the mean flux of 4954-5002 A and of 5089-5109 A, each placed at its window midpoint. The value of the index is 0.00 mag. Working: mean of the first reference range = 9.08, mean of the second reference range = 7.88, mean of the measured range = 8.11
